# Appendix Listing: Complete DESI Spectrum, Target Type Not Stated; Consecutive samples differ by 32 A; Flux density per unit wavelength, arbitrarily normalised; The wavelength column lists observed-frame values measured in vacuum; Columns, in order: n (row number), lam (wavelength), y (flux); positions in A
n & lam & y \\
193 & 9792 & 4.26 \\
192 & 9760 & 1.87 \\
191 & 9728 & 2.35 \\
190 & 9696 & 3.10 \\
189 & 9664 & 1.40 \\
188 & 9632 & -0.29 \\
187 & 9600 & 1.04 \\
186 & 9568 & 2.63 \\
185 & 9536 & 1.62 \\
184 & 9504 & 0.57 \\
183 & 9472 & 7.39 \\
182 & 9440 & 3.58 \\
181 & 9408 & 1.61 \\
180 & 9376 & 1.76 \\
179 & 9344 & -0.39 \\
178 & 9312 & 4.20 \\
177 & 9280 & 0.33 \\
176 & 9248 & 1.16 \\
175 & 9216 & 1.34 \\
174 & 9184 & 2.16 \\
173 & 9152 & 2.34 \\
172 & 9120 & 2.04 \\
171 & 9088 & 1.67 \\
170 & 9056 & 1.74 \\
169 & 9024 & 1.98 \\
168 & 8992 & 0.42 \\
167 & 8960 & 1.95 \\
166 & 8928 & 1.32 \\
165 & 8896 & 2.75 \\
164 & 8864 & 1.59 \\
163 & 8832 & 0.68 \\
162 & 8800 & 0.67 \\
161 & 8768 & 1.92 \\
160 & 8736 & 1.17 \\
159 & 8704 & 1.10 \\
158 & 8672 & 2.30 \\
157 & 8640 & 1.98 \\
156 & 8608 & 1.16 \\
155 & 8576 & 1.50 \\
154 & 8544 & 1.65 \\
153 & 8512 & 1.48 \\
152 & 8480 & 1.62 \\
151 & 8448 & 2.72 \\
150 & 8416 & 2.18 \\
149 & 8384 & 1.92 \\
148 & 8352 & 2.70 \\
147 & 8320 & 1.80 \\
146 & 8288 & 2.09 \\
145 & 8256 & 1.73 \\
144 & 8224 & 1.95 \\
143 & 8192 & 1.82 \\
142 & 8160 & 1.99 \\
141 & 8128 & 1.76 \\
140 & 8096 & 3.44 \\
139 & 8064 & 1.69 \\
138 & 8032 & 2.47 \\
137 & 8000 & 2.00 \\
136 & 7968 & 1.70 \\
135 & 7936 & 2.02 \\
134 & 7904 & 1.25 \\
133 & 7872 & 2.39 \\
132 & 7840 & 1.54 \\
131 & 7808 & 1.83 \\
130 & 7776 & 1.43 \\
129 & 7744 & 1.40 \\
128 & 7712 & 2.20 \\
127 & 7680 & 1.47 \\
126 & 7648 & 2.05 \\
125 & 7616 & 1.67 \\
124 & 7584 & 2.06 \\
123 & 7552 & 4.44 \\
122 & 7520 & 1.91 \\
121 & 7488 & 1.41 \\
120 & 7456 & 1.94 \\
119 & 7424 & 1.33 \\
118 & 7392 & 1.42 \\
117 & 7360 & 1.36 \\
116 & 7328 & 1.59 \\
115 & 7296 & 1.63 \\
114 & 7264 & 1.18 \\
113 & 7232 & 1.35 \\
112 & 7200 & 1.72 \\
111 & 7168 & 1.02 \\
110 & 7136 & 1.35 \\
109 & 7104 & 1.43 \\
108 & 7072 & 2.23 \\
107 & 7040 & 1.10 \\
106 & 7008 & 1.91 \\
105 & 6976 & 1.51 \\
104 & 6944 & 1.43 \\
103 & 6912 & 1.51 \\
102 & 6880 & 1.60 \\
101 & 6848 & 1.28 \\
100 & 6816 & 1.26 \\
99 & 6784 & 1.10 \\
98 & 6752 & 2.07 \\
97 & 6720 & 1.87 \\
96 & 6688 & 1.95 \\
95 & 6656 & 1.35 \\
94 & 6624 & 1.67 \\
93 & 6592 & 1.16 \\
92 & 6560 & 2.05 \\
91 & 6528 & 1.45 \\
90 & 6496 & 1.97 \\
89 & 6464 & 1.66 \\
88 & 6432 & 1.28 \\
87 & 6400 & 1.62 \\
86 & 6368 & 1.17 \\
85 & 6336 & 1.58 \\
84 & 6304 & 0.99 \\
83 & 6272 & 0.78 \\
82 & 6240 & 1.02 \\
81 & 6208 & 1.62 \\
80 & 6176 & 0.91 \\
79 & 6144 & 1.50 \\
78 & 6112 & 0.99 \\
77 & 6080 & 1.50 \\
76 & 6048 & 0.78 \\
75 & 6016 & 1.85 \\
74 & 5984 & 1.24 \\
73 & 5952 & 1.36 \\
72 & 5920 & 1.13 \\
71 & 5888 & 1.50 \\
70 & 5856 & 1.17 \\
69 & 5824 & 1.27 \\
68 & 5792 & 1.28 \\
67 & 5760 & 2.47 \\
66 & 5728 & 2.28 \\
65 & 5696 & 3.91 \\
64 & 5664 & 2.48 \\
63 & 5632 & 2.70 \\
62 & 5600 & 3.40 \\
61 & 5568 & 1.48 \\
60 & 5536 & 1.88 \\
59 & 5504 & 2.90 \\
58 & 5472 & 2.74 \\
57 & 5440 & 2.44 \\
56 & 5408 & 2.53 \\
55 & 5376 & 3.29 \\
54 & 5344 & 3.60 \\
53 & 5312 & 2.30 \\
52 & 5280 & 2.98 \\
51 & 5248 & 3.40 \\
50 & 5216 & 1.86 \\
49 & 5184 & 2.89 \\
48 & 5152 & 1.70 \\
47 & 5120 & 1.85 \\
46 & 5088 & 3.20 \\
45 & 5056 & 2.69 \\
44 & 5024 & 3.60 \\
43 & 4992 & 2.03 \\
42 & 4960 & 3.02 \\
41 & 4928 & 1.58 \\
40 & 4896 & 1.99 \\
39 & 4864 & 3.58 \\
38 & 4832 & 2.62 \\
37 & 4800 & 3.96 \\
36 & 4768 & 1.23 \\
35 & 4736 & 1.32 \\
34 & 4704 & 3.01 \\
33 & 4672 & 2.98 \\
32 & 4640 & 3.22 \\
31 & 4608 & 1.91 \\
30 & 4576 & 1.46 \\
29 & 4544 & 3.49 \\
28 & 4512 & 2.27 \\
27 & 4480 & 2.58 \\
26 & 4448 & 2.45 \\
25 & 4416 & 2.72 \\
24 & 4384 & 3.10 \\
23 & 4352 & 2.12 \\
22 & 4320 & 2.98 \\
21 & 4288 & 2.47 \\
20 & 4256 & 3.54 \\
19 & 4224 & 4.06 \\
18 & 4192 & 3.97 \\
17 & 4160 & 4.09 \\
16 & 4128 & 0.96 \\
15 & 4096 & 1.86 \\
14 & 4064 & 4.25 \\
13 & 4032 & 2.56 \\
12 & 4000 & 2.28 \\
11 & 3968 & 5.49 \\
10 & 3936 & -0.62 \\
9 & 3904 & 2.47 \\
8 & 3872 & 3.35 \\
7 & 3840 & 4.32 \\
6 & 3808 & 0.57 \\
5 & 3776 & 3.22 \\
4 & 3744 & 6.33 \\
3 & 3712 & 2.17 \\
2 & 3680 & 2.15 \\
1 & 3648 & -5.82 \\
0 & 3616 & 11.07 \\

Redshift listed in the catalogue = 1.03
